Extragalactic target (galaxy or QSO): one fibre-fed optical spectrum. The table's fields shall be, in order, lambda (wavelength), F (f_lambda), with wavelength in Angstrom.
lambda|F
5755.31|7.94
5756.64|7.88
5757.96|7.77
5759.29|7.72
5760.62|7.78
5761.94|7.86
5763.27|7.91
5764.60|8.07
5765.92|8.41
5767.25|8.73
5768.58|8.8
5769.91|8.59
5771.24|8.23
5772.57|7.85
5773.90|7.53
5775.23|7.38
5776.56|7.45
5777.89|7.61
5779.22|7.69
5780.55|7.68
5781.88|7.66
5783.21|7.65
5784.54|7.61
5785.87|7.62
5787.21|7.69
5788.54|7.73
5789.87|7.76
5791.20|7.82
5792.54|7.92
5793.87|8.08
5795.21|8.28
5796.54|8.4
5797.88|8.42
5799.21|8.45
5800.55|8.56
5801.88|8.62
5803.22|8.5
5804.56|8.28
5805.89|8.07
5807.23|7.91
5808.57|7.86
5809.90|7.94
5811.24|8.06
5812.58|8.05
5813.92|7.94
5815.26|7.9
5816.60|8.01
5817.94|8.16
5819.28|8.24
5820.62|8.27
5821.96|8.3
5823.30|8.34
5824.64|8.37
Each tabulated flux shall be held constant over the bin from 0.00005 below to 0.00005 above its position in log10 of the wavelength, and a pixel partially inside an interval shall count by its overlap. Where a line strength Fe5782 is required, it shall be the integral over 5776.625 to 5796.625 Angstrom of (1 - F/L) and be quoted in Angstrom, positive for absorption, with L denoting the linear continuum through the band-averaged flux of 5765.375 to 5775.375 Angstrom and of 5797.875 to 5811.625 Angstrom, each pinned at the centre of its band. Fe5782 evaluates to 1.1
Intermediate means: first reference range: 8.22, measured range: 7.79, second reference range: 8.24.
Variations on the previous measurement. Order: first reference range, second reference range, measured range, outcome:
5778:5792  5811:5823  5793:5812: -0.77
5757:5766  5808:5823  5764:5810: -0.23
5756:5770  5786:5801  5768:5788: 0.74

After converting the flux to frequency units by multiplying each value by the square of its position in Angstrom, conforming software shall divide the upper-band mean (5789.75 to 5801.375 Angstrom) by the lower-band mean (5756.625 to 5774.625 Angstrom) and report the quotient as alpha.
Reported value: 1.03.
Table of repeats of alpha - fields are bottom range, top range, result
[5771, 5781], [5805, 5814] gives 1.06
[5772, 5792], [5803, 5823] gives 1.07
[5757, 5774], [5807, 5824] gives 1.01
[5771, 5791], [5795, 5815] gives 1.08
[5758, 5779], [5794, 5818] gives 1.04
